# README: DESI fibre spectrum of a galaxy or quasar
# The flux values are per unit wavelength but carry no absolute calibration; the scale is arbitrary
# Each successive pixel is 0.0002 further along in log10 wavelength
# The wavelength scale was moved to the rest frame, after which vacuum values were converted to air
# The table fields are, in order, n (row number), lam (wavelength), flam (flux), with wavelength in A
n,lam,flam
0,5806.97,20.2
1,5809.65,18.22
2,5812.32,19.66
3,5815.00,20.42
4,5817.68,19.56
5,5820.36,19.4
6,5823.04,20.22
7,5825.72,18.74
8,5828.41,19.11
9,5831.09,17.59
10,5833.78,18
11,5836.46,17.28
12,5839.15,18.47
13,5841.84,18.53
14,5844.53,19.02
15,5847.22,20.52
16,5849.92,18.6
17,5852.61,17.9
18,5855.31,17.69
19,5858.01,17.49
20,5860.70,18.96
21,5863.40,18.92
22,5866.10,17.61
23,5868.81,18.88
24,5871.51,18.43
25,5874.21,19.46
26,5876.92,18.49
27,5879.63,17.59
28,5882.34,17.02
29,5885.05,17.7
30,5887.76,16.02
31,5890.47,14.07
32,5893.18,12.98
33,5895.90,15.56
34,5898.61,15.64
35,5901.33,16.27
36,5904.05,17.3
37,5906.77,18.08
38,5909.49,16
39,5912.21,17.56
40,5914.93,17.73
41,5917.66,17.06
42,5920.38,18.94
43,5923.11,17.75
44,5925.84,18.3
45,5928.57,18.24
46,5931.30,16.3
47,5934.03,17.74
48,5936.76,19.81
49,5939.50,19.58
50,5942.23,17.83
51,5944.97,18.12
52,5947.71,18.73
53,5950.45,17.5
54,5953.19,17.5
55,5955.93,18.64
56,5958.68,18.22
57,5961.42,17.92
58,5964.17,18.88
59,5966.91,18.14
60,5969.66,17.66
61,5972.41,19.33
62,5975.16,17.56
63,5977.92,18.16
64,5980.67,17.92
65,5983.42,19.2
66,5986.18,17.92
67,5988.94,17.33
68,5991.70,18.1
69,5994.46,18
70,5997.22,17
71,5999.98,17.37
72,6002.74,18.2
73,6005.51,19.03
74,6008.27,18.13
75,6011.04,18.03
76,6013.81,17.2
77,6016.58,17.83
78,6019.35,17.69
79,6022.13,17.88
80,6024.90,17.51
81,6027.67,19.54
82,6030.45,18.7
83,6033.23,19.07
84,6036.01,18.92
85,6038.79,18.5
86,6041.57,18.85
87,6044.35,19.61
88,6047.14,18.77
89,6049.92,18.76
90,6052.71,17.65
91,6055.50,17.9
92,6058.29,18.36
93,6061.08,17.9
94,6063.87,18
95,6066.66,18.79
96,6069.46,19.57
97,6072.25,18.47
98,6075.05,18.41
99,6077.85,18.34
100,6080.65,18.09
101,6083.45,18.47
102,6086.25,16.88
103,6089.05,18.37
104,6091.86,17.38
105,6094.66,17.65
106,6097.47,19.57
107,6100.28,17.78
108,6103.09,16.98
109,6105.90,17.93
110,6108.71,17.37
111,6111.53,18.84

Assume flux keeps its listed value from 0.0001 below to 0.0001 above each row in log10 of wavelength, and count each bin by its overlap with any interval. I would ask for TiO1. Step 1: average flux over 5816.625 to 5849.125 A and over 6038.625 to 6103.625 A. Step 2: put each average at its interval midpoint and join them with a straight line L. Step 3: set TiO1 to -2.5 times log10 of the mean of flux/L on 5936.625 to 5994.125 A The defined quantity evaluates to 0.02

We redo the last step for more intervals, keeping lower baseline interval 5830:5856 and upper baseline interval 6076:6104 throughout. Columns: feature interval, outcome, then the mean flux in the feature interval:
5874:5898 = 0.122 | 16.4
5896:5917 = 0.088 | 16.9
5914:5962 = 0.007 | 18.1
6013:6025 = 0.027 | 17.7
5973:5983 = 0.002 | 18.1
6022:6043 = -0.036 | 18.7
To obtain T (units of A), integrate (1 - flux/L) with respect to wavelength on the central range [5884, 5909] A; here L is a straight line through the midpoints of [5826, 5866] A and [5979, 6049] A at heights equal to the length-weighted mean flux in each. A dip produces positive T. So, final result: 3.3 A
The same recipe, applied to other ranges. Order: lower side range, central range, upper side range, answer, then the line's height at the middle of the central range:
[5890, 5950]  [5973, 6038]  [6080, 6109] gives -1.96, 17.6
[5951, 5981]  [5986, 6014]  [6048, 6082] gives 0.56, 18.2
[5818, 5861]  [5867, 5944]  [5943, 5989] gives 4.22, 18.4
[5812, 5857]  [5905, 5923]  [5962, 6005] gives 0.83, 18.4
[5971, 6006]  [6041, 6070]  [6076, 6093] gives -0.88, 18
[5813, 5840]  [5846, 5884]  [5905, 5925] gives -0.09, 18.3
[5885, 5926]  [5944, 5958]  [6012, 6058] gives -0.70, 17.2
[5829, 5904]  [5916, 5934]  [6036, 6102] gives 0.05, 17.8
